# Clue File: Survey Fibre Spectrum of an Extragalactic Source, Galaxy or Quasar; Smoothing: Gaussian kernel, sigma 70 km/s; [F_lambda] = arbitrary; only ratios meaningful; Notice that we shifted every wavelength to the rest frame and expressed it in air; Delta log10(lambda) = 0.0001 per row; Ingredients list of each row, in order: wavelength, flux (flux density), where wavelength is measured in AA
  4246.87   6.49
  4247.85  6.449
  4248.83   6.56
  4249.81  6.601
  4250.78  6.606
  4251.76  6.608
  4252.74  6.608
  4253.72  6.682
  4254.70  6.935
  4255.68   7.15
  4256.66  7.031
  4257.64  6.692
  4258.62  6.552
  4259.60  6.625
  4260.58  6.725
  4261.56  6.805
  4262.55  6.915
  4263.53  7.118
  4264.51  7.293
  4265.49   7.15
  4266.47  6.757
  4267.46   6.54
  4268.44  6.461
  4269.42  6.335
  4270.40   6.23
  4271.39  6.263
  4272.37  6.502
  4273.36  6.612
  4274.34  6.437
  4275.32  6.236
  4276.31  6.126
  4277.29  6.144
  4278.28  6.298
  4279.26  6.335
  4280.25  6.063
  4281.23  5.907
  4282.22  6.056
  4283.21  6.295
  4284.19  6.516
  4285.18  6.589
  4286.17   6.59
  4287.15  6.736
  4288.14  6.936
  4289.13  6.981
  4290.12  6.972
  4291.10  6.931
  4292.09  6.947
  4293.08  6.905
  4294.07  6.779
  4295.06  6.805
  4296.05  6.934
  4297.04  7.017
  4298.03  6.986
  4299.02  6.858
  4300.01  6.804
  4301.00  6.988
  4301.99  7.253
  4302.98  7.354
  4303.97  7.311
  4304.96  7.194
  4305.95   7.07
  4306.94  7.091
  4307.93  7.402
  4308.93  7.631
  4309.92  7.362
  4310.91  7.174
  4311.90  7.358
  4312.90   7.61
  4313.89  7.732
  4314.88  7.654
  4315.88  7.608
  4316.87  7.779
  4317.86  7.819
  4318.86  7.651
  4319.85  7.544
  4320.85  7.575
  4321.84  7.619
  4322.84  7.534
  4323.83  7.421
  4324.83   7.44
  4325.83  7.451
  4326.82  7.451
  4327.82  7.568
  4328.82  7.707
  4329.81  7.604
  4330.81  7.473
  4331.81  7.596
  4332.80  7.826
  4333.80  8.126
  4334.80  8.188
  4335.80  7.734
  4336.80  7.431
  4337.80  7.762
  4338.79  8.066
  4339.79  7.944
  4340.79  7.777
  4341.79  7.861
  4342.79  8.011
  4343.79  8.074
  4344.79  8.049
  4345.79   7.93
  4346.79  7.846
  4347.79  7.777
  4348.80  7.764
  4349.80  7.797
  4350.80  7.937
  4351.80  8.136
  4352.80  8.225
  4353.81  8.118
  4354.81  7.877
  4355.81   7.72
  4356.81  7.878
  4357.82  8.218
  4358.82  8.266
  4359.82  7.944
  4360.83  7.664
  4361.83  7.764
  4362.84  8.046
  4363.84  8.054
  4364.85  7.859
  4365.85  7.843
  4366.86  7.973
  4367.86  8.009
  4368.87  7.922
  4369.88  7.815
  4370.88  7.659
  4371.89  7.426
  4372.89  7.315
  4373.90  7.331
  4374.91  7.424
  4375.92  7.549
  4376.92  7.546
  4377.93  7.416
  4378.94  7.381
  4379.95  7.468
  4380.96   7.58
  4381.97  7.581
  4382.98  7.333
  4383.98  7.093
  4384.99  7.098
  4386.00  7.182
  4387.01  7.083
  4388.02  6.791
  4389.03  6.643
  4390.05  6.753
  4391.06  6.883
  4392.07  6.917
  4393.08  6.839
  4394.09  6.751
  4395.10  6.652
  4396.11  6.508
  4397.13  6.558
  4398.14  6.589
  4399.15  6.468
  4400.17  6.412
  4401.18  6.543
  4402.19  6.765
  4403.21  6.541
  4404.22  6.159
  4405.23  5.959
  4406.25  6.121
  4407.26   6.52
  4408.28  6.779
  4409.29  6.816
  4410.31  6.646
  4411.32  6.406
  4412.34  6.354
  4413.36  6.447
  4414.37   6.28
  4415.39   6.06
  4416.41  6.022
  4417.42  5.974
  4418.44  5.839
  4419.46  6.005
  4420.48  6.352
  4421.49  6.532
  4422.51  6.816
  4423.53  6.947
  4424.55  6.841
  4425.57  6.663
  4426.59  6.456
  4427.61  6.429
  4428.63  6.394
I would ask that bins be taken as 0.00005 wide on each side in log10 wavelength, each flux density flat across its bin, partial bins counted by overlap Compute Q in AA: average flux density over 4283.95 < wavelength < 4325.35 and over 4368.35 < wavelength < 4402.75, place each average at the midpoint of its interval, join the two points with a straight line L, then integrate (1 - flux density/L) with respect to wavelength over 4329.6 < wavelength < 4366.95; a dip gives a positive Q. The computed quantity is -3.9 AA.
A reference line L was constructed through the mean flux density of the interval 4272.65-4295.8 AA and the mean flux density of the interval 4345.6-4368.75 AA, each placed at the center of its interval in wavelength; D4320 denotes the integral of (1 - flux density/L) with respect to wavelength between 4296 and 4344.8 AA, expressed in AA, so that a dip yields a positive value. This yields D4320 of -2.03 AA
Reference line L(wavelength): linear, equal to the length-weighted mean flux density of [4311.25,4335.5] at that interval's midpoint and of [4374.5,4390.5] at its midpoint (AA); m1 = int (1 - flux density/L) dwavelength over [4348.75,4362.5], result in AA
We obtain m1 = -0.99 AA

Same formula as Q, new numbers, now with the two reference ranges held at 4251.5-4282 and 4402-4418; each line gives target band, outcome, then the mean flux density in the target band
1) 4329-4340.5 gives -2.3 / 7.8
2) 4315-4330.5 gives -2.6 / 7.58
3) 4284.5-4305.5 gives -1.3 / 6.94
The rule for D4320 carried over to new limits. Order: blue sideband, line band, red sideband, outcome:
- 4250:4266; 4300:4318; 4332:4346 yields 0.3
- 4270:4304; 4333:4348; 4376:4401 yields -2.4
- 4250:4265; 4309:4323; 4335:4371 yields -0.2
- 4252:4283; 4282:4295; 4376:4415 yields -0.2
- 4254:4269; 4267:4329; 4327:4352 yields 2.9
